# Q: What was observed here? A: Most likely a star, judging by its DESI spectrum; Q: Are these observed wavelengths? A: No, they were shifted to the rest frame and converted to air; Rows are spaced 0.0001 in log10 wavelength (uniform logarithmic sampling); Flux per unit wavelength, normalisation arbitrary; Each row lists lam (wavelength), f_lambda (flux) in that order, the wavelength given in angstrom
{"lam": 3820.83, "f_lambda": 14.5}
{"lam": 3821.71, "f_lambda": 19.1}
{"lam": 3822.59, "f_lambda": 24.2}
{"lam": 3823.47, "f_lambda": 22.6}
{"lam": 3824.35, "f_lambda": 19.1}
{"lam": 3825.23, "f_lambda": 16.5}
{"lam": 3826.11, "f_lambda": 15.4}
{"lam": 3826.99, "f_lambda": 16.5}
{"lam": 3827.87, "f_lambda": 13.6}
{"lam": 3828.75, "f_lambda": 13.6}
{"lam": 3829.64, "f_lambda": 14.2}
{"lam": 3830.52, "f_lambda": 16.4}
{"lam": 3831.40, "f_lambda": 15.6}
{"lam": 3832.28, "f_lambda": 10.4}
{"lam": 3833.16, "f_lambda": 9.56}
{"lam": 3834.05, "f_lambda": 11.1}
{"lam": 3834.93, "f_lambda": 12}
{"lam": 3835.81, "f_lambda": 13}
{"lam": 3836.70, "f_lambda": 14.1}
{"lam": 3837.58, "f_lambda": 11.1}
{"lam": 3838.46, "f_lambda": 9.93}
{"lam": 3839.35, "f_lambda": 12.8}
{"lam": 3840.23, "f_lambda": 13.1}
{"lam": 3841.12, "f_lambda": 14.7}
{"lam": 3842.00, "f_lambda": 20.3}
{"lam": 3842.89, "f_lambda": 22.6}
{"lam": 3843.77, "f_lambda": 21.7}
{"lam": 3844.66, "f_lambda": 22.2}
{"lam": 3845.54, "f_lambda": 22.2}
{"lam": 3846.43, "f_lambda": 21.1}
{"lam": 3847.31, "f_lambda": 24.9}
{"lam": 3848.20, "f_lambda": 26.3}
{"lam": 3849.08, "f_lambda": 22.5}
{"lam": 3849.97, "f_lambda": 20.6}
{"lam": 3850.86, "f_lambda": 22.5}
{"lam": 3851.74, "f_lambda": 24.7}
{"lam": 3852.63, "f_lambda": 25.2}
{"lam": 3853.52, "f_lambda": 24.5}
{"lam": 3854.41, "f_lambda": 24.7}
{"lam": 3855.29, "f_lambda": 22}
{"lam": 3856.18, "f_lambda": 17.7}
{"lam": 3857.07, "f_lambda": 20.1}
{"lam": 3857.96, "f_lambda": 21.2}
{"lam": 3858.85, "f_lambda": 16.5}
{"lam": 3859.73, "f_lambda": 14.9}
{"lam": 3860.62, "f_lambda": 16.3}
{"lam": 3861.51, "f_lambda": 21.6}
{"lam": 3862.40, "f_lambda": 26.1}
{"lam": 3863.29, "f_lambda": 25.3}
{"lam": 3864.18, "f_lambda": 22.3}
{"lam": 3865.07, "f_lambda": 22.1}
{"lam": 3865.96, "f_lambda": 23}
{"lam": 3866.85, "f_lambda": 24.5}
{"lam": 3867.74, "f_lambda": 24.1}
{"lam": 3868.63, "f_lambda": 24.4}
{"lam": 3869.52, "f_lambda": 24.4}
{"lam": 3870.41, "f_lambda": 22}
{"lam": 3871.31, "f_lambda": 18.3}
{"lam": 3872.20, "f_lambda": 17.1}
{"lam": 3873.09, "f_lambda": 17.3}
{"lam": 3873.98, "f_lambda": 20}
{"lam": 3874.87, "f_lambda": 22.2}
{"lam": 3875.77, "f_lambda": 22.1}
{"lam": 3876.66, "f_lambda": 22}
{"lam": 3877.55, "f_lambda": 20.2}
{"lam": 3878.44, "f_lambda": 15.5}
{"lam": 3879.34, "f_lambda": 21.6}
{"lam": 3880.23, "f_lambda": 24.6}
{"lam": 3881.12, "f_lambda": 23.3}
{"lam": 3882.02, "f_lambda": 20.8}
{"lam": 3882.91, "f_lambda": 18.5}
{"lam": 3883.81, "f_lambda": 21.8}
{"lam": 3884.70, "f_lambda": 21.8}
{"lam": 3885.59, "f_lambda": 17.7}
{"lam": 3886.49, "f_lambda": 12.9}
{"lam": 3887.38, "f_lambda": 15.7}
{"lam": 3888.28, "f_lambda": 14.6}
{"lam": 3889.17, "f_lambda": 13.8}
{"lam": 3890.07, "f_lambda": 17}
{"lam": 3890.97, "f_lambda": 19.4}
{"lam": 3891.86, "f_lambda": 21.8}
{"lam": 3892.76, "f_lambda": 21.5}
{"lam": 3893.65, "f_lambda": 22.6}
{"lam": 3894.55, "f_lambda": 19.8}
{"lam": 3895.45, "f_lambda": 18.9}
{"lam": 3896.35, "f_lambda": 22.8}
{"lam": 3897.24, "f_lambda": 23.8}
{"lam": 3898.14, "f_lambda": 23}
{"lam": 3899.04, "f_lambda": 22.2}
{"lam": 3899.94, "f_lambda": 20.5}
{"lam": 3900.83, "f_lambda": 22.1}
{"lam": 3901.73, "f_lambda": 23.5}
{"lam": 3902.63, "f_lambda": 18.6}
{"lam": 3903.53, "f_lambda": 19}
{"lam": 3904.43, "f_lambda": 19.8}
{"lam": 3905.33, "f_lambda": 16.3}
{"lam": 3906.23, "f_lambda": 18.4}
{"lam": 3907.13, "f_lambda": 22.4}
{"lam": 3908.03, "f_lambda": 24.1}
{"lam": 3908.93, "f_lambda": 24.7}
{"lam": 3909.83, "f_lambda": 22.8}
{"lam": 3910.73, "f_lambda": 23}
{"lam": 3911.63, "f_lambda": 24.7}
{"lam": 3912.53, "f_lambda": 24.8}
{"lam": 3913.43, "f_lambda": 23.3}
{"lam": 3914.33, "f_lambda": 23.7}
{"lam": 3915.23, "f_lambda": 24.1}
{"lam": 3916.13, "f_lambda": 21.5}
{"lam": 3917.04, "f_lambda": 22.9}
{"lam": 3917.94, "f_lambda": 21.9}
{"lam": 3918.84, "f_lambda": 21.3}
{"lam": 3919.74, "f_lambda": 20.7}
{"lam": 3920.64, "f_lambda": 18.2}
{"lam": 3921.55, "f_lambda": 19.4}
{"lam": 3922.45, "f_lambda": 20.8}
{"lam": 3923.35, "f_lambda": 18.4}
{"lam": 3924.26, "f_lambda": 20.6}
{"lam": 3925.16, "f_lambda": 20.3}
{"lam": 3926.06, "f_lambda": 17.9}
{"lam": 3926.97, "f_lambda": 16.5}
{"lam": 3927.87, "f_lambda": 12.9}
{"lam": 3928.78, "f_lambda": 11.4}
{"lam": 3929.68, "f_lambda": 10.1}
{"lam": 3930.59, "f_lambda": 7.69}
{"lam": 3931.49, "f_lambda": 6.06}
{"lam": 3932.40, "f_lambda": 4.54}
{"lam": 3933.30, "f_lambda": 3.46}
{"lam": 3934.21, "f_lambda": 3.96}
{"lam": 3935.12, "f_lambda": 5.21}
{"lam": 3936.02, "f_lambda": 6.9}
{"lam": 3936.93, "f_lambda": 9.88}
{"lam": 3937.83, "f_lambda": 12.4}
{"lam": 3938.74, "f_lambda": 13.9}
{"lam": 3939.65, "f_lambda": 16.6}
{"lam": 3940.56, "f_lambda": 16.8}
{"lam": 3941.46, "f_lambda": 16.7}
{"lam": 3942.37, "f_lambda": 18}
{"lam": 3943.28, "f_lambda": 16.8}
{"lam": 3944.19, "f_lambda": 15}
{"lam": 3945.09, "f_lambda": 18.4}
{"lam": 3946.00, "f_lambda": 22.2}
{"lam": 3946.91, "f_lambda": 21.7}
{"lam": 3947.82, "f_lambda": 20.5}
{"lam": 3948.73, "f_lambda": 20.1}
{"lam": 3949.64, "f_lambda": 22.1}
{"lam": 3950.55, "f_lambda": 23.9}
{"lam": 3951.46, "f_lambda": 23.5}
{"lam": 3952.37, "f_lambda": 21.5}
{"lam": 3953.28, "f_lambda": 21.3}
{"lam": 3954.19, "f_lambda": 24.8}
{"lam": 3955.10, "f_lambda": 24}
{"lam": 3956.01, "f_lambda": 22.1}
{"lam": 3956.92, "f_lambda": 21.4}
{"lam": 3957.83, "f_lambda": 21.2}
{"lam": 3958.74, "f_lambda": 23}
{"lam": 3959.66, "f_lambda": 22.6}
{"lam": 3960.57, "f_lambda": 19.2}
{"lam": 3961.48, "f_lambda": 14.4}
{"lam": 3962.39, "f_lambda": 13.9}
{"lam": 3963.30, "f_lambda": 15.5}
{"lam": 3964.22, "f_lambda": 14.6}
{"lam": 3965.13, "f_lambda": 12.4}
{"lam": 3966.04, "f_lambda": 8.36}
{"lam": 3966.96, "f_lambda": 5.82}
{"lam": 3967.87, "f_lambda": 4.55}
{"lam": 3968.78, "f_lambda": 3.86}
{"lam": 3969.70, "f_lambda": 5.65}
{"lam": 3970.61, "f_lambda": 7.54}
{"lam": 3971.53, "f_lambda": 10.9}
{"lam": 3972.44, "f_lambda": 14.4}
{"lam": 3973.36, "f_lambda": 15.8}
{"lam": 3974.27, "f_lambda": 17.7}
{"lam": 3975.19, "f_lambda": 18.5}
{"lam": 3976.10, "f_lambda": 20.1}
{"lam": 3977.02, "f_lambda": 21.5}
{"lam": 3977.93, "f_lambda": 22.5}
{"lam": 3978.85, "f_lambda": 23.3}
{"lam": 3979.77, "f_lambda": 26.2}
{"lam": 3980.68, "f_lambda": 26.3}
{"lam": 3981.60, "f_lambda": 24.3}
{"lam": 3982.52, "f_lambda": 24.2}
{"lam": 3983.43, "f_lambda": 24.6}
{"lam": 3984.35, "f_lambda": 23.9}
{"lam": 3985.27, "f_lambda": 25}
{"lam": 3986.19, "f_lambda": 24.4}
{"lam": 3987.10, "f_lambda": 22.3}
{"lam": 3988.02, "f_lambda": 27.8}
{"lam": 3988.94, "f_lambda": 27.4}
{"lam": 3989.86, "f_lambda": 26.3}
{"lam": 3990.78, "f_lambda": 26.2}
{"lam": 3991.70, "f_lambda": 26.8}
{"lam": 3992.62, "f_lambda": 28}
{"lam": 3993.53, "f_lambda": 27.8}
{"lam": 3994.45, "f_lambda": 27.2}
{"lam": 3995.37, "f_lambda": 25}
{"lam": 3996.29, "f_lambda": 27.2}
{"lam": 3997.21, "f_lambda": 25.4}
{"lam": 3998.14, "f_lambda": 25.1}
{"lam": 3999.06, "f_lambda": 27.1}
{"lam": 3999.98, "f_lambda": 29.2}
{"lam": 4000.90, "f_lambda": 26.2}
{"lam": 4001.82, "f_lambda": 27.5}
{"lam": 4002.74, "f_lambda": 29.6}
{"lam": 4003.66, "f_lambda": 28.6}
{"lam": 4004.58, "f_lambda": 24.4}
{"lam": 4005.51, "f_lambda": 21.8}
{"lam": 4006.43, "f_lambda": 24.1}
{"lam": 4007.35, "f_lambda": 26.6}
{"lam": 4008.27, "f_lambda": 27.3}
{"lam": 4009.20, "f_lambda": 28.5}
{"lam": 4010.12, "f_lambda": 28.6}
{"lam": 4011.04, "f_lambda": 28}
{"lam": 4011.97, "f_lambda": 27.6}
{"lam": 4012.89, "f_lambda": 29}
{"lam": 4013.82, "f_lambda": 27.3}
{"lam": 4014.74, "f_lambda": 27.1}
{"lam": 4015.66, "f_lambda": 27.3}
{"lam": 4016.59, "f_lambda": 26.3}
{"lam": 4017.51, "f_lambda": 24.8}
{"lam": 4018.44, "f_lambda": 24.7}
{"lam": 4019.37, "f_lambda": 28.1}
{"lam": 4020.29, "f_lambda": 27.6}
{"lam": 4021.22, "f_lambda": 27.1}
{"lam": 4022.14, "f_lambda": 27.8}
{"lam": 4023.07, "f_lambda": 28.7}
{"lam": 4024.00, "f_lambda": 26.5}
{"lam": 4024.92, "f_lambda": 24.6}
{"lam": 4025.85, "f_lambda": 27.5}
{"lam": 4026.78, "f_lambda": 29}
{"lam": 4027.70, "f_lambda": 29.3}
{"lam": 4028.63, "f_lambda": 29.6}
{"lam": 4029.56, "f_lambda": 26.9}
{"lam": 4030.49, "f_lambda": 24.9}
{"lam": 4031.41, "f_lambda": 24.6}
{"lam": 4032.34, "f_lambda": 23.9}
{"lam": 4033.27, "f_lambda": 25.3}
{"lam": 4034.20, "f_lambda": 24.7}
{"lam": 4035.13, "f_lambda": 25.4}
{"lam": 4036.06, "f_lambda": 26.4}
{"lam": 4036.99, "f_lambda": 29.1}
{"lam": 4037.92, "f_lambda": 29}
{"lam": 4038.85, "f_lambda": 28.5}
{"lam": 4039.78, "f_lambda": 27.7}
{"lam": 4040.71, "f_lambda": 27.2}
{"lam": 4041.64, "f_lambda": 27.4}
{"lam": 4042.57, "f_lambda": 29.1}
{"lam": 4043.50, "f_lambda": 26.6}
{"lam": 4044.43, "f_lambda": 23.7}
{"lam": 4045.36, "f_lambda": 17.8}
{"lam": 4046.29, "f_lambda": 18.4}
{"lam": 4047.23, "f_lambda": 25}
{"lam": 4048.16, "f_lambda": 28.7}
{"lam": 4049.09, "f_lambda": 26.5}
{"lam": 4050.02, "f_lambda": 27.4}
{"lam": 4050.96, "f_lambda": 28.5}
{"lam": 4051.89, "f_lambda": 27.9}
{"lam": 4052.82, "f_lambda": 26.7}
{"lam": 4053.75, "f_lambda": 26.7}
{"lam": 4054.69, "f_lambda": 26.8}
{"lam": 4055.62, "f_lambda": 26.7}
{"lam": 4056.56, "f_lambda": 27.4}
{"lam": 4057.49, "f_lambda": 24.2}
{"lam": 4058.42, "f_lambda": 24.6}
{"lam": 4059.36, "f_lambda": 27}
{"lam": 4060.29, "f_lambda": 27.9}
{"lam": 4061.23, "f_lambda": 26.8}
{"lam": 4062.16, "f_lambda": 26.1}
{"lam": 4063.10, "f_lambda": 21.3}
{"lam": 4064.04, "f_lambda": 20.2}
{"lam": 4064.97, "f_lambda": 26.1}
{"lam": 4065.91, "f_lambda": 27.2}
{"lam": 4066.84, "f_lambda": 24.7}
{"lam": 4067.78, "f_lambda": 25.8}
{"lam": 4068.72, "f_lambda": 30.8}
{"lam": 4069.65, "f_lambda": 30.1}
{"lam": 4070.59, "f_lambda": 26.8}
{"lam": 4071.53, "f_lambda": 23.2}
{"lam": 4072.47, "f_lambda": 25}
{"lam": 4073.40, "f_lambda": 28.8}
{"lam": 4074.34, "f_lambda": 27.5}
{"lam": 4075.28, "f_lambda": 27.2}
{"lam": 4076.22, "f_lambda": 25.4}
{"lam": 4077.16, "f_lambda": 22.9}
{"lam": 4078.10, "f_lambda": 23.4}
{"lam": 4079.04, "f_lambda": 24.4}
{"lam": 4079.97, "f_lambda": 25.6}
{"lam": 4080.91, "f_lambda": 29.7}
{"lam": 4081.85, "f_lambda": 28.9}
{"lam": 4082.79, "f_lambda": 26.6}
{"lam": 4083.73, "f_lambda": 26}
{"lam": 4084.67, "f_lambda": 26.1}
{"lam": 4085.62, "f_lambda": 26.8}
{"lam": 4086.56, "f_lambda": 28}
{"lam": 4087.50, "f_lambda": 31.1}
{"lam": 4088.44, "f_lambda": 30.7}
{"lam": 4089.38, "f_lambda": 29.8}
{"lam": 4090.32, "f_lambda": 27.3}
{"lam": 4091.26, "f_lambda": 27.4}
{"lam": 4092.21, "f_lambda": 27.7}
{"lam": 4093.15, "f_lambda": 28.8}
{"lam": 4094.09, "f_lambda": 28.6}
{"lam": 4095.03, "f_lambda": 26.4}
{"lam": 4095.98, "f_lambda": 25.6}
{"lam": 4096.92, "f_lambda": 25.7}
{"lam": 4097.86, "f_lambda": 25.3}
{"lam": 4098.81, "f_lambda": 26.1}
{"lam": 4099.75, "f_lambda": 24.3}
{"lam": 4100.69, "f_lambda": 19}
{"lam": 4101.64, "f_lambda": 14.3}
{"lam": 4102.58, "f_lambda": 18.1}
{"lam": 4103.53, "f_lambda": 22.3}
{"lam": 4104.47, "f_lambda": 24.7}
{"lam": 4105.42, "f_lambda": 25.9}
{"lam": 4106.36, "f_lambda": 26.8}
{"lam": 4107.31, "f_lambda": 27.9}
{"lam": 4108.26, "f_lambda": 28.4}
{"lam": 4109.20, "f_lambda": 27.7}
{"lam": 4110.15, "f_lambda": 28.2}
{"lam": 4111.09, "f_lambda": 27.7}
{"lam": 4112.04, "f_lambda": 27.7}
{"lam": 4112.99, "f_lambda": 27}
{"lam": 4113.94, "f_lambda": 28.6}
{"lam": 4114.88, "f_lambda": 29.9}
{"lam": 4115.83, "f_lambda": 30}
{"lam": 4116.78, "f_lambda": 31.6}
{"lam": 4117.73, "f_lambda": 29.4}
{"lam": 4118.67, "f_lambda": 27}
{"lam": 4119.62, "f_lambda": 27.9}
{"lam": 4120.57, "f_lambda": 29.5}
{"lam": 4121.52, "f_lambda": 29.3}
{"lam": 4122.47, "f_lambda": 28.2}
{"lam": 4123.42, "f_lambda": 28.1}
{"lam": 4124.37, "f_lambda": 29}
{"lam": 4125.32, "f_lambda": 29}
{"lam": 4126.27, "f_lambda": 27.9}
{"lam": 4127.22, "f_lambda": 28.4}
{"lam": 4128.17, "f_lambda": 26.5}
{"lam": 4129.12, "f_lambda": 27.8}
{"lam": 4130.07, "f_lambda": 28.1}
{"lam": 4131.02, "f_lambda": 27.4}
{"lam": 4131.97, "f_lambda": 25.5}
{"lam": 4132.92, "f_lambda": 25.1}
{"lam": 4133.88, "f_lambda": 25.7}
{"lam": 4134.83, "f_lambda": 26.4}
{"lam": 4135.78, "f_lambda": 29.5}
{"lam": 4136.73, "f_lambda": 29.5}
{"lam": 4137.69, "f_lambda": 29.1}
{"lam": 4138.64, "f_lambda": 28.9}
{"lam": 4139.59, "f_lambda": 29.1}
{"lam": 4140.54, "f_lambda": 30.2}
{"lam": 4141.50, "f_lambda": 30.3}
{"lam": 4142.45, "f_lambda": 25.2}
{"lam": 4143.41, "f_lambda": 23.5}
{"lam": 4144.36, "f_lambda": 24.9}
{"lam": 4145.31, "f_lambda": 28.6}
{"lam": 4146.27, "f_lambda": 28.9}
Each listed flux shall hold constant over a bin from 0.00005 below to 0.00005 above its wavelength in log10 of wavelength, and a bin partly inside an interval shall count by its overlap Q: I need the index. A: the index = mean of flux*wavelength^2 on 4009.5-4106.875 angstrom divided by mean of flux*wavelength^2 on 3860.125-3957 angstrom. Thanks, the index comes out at 1.47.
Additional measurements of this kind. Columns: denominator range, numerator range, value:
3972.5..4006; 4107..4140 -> 1.22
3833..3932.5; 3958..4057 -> 1.30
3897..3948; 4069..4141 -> 1.67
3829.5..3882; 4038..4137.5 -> 1.52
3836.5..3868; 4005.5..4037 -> 1.42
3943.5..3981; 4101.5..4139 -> 1.66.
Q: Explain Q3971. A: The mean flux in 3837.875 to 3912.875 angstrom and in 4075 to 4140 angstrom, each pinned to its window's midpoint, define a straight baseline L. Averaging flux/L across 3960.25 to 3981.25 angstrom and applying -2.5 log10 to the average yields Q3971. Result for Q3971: 0.485 mag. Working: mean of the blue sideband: 20.7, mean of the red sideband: 27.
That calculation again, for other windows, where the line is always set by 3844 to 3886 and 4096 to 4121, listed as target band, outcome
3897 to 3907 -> 0.084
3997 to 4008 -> -0.093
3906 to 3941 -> 0.320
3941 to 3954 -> 0.147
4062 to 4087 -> -0.023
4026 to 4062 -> -0.061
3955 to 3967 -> 0.333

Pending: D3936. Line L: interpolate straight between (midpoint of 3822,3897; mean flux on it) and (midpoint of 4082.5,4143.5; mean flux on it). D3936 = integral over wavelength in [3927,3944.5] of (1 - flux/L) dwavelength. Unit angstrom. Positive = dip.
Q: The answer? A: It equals 8.6 angstrom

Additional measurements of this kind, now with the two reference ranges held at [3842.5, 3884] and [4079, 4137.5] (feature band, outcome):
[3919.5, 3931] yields 3.3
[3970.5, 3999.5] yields 1.3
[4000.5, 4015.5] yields -1.3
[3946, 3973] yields 7.9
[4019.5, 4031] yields -1.0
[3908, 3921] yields 0.0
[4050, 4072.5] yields -0.2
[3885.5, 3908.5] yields 2.8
